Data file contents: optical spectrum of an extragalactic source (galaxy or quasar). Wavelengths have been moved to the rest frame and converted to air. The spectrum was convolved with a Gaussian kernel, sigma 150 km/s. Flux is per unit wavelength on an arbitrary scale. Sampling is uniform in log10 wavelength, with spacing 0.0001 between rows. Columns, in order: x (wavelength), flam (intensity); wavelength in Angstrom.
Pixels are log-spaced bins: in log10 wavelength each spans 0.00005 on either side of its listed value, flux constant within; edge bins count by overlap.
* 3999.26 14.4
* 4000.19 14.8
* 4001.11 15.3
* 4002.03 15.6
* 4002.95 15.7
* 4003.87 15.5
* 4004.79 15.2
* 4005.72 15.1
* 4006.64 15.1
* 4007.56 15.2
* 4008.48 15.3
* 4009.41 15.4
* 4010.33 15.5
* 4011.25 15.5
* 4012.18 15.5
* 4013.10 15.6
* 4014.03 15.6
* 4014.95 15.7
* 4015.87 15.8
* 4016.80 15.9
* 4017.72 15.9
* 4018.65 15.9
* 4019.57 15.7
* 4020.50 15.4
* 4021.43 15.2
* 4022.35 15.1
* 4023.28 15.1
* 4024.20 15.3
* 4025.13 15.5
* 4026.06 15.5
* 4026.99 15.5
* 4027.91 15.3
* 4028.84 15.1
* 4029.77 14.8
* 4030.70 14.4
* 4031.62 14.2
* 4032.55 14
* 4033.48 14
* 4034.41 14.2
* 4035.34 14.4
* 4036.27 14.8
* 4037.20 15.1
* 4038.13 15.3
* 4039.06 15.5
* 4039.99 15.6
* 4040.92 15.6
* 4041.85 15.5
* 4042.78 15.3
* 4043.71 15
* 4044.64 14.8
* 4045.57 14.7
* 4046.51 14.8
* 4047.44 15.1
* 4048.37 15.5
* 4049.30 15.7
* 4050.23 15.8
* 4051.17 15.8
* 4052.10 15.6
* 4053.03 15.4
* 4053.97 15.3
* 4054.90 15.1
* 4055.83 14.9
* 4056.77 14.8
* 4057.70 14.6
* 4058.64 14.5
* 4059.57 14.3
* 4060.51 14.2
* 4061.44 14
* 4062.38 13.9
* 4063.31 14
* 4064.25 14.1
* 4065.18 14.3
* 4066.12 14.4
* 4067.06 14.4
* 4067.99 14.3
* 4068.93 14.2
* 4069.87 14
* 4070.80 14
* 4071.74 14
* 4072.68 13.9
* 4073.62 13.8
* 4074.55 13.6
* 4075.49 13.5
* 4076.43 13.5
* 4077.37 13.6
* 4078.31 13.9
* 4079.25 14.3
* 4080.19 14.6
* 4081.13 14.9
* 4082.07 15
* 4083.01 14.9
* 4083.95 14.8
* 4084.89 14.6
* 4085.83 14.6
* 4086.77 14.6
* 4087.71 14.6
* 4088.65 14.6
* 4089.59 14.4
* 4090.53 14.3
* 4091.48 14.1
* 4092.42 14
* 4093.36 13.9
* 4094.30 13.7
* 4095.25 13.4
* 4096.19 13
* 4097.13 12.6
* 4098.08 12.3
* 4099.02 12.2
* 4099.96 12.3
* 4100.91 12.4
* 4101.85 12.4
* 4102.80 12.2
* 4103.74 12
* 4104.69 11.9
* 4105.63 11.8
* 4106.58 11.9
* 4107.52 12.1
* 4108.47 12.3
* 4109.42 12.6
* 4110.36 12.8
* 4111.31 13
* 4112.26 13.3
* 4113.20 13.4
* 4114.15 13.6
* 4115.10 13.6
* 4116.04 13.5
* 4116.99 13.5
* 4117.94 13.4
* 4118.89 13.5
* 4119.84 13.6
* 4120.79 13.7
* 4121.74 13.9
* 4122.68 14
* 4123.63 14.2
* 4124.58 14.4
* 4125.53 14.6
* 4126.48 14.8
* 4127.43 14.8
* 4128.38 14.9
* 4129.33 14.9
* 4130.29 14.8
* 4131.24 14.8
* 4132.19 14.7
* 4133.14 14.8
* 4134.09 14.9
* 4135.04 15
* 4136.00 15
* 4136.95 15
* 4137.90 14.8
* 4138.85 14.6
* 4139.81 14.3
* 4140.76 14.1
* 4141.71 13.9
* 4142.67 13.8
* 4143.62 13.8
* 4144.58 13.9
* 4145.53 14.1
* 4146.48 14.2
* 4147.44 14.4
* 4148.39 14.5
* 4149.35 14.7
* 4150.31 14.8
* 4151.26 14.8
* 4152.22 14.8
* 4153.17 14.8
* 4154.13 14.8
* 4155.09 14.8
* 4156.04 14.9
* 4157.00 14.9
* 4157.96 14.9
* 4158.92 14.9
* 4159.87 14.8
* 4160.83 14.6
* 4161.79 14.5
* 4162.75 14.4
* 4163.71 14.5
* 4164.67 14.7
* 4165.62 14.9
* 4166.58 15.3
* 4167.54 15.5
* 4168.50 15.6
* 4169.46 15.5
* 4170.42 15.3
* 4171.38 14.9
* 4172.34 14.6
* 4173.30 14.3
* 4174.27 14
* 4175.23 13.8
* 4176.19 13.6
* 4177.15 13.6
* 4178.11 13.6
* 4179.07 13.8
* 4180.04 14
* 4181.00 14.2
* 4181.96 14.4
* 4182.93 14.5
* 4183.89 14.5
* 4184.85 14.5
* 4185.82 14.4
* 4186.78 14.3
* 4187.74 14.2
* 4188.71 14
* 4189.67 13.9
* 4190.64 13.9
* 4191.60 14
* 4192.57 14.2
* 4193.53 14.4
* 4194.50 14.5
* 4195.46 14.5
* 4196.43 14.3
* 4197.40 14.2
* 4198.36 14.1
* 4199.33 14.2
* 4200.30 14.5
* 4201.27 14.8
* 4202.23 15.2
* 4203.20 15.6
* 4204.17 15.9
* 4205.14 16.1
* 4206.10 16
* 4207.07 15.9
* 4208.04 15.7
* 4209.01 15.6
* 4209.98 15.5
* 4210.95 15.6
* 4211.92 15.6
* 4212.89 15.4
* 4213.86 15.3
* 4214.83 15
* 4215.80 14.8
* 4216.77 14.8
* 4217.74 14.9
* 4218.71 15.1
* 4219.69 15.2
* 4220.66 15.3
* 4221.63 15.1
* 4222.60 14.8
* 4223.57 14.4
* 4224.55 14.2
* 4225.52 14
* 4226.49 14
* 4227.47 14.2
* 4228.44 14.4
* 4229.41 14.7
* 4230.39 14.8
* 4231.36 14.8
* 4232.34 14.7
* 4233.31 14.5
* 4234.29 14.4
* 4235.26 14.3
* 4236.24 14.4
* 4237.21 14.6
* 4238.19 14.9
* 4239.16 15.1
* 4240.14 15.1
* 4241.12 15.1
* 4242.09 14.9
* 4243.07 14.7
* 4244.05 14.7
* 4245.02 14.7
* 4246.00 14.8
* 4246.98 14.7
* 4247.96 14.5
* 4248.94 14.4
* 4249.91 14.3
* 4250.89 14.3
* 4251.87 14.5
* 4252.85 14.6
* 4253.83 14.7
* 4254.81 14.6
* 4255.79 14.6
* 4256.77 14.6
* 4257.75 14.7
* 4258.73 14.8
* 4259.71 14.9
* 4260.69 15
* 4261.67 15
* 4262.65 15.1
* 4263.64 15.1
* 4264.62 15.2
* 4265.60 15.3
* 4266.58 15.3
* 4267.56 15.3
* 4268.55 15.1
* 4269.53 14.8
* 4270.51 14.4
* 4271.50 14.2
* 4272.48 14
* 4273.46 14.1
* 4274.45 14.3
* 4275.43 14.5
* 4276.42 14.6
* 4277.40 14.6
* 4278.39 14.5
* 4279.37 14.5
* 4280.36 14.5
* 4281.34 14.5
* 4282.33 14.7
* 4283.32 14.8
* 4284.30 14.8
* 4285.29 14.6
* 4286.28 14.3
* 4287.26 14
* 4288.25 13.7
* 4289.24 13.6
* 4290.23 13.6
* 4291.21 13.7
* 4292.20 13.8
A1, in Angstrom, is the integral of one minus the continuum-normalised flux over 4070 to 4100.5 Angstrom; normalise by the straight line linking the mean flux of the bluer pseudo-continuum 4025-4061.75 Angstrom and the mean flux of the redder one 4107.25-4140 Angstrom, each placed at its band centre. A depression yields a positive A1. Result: 1.21 Angstrom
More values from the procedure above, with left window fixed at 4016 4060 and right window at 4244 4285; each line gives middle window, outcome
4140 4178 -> 0.8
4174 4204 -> 1.1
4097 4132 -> 3.9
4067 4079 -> 0.9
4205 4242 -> -0.5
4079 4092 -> 0.4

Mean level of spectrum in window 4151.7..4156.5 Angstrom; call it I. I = 14.8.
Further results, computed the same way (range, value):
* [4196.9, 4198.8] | 14.2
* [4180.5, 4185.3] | 14.4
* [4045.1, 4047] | 14.7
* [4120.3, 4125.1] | 14.1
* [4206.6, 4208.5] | 15.8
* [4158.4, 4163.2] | 14.6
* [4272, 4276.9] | 14.3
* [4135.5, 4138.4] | 14.9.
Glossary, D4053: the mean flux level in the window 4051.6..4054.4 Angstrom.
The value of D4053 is 15.4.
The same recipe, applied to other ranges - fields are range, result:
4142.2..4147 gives 14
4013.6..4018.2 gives 15.8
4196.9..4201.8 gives 14.4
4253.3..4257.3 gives 14.6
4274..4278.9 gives 14.5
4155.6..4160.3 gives 14.9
